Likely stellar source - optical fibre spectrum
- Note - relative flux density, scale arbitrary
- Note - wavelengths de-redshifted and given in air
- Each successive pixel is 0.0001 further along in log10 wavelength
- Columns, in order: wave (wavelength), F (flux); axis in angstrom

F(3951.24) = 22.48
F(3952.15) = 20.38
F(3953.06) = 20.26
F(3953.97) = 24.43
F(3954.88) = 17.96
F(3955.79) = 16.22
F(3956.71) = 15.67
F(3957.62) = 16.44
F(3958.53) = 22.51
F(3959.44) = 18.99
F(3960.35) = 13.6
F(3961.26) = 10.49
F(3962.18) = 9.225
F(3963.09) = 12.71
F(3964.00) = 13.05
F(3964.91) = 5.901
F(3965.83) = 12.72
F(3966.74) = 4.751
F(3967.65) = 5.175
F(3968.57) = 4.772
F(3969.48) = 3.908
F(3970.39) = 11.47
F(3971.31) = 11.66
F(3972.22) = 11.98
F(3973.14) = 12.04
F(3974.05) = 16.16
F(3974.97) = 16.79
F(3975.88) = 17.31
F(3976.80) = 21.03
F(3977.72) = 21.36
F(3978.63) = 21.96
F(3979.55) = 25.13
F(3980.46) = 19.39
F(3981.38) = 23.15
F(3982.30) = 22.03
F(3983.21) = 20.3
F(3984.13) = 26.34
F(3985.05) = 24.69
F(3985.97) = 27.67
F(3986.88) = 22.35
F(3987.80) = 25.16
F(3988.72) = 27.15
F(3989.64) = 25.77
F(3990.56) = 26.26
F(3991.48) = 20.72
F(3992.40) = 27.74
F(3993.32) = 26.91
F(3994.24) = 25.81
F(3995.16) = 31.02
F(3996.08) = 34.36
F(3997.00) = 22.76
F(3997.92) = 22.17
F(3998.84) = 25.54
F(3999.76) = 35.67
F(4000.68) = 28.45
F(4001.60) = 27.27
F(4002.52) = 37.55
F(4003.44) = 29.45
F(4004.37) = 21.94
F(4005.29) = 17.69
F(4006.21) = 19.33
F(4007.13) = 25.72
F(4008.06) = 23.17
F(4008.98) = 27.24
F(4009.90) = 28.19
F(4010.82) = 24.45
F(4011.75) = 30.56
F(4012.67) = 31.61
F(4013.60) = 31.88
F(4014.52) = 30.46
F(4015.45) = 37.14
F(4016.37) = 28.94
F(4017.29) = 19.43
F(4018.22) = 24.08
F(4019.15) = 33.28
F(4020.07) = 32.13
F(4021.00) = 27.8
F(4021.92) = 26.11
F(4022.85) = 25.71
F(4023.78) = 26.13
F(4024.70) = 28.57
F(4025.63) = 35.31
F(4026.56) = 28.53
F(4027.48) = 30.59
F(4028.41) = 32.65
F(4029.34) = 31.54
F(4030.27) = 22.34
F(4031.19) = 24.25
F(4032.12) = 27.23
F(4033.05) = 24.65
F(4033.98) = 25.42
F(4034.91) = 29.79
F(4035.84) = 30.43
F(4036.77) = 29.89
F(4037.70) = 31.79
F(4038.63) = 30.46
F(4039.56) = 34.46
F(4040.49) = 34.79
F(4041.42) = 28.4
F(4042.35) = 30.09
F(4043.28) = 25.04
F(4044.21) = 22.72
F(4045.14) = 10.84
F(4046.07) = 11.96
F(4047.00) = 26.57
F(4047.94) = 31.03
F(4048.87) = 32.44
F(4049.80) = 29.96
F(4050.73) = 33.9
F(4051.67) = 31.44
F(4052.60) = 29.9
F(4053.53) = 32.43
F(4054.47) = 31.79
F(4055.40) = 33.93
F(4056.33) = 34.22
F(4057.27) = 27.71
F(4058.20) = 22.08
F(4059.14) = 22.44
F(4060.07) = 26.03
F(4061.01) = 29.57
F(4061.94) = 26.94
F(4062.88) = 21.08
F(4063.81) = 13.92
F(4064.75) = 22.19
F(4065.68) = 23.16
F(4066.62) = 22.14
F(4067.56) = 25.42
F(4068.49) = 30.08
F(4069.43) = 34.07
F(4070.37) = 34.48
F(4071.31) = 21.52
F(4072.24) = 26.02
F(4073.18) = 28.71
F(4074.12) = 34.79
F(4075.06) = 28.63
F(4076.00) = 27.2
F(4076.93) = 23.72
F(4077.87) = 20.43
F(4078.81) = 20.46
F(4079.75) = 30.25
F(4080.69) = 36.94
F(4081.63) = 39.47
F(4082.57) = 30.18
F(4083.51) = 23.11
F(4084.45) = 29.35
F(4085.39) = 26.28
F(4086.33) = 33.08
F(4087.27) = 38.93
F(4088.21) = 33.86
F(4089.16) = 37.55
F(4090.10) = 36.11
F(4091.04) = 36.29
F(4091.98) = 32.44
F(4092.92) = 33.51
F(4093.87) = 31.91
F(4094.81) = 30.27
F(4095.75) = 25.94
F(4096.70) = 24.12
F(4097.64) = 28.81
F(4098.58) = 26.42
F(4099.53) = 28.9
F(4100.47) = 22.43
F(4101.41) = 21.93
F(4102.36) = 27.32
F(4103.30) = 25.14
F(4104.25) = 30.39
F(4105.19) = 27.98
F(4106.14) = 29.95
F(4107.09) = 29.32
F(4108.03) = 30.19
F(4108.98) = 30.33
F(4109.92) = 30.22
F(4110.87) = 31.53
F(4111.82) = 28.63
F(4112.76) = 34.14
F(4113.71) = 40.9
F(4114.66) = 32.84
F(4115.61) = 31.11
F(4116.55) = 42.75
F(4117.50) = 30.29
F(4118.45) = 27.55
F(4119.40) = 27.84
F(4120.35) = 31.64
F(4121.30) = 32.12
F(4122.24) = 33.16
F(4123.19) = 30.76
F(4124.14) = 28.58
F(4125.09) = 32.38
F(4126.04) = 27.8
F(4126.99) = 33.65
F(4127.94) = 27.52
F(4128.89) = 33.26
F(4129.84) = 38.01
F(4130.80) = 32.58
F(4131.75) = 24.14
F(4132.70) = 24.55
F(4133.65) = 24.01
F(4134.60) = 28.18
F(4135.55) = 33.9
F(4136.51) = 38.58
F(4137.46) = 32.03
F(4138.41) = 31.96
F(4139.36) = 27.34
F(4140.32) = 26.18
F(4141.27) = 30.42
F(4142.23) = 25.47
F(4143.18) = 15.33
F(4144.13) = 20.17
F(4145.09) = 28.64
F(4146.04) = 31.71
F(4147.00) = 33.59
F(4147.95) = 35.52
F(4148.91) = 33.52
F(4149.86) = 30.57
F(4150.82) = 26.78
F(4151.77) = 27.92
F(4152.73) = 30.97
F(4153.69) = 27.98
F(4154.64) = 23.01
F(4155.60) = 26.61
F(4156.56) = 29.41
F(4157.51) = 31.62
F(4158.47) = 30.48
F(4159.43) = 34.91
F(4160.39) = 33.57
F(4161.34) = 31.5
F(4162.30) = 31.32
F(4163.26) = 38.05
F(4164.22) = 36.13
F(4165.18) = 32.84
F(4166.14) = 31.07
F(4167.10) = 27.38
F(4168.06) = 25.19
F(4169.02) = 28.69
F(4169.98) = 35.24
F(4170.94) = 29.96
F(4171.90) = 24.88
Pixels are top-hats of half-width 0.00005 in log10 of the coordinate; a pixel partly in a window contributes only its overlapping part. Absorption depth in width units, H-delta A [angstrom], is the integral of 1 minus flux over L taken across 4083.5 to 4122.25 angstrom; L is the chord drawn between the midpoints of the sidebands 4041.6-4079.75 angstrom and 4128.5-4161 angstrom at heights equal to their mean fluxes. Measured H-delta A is -3.7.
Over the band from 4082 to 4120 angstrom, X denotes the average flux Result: 30.5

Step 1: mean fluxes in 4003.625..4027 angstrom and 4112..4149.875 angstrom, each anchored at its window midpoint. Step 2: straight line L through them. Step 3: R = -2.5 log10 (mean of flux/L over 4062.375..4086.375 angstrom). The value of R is 0.077 mag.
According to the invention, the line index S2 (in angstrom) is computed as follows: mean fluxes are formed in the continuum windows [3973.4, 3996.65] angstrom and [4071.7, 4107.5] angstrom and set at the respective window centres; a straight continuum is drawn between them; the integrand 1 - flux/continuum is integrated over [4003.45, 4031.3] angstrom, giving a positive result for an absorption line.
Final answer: -2.30 angstrom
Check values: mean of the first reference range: 23.8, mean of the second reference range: 29.4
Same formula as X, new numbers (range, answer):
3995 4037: 28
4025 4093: 28.6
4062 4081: 26.2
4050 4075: 27.7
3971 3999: 22.7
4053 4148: 29.3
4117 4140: 30.5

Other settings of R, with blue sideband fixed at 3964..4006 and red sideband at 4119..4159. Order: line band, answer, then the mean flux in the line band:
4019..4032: -0.232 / 28.8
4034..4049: -0.137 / 27.4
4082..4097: -0.178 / 31.6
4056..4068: 0.044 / 24.2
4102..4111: -0.055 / 29.2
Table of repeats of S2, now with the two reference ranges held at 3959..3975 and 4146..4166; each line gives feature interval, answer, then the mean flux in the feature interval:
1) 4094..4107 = -0.95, 27.1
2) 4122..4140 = -1.26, 30.6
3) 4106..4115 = -1.87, 31.9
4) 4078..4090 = -4.06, 31.4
